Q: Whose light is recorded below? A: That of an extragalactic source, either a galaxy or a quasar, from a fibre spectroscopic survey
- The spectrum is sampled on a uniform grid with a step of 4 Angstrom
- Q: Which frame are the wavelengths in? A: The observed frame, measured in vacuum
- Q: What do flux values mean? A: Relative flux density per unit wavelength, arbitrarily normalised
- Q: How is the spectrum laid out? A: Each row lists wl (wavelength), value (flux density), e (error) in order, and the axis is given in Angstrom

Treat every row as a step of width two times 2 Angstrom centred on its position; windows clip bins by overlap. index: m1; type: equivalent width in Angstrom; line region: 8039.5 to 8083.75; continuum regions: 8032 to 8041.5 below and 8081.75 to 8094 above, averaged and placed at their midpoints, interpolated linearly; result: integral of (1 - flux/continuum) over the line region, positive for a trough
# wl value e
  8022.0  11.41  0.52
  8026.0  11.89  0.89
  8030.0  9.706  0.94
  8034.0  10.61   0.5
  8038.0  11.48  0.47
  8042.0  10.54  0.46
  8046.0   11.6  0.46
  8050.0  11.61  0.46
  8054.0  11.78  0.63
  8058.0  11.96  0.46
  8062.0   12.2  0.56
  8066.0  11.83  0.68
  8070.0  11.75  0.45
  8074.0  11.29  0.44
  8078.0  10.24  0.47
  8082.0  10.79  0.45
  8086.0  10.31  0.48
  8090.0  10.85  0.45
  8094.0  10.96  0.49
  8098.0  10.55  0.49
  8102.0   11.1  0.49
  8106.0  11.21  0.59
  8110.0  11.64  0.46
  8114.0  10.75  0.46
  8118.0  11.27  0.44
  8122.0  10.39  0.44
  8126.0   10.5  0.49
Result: -2.4 Angstrom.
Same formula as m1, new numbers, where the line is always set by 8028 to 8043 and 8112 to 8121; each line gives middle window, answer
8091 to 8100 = 0.1 Angstrom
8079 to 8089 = 0.2 Angstrom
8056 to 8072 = -1.8 Angstrom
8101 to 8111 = -0.4 Angstrom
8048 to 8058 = -1.0 Angstrom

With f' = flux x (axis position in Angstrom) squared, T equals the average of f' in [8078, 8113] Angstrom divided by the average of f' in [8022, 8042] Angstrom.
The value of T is 1.01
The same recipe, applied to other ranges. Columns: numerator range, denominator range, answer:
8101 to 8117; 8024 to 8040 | 1.04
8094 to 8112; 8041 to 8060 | 0.97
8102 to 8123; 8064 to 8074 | 0.96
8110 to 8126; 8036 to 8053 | 0.98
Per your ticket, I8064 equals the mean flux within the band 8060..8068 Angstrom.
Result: 12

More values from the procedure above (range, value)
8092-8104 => 10.9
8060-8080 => 11.5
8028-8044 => 10.6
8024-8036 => 10.7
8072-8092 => 10.7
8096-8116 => 11.1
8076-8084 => 10.5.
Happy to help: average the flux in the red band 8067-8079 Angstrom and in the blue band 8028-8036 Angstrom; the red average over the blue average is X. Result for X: 1.11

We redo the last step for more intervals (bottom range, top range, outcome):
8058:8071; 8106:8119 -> 0.94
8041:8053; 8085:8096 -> 0.95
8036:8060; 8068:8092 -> 0.95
